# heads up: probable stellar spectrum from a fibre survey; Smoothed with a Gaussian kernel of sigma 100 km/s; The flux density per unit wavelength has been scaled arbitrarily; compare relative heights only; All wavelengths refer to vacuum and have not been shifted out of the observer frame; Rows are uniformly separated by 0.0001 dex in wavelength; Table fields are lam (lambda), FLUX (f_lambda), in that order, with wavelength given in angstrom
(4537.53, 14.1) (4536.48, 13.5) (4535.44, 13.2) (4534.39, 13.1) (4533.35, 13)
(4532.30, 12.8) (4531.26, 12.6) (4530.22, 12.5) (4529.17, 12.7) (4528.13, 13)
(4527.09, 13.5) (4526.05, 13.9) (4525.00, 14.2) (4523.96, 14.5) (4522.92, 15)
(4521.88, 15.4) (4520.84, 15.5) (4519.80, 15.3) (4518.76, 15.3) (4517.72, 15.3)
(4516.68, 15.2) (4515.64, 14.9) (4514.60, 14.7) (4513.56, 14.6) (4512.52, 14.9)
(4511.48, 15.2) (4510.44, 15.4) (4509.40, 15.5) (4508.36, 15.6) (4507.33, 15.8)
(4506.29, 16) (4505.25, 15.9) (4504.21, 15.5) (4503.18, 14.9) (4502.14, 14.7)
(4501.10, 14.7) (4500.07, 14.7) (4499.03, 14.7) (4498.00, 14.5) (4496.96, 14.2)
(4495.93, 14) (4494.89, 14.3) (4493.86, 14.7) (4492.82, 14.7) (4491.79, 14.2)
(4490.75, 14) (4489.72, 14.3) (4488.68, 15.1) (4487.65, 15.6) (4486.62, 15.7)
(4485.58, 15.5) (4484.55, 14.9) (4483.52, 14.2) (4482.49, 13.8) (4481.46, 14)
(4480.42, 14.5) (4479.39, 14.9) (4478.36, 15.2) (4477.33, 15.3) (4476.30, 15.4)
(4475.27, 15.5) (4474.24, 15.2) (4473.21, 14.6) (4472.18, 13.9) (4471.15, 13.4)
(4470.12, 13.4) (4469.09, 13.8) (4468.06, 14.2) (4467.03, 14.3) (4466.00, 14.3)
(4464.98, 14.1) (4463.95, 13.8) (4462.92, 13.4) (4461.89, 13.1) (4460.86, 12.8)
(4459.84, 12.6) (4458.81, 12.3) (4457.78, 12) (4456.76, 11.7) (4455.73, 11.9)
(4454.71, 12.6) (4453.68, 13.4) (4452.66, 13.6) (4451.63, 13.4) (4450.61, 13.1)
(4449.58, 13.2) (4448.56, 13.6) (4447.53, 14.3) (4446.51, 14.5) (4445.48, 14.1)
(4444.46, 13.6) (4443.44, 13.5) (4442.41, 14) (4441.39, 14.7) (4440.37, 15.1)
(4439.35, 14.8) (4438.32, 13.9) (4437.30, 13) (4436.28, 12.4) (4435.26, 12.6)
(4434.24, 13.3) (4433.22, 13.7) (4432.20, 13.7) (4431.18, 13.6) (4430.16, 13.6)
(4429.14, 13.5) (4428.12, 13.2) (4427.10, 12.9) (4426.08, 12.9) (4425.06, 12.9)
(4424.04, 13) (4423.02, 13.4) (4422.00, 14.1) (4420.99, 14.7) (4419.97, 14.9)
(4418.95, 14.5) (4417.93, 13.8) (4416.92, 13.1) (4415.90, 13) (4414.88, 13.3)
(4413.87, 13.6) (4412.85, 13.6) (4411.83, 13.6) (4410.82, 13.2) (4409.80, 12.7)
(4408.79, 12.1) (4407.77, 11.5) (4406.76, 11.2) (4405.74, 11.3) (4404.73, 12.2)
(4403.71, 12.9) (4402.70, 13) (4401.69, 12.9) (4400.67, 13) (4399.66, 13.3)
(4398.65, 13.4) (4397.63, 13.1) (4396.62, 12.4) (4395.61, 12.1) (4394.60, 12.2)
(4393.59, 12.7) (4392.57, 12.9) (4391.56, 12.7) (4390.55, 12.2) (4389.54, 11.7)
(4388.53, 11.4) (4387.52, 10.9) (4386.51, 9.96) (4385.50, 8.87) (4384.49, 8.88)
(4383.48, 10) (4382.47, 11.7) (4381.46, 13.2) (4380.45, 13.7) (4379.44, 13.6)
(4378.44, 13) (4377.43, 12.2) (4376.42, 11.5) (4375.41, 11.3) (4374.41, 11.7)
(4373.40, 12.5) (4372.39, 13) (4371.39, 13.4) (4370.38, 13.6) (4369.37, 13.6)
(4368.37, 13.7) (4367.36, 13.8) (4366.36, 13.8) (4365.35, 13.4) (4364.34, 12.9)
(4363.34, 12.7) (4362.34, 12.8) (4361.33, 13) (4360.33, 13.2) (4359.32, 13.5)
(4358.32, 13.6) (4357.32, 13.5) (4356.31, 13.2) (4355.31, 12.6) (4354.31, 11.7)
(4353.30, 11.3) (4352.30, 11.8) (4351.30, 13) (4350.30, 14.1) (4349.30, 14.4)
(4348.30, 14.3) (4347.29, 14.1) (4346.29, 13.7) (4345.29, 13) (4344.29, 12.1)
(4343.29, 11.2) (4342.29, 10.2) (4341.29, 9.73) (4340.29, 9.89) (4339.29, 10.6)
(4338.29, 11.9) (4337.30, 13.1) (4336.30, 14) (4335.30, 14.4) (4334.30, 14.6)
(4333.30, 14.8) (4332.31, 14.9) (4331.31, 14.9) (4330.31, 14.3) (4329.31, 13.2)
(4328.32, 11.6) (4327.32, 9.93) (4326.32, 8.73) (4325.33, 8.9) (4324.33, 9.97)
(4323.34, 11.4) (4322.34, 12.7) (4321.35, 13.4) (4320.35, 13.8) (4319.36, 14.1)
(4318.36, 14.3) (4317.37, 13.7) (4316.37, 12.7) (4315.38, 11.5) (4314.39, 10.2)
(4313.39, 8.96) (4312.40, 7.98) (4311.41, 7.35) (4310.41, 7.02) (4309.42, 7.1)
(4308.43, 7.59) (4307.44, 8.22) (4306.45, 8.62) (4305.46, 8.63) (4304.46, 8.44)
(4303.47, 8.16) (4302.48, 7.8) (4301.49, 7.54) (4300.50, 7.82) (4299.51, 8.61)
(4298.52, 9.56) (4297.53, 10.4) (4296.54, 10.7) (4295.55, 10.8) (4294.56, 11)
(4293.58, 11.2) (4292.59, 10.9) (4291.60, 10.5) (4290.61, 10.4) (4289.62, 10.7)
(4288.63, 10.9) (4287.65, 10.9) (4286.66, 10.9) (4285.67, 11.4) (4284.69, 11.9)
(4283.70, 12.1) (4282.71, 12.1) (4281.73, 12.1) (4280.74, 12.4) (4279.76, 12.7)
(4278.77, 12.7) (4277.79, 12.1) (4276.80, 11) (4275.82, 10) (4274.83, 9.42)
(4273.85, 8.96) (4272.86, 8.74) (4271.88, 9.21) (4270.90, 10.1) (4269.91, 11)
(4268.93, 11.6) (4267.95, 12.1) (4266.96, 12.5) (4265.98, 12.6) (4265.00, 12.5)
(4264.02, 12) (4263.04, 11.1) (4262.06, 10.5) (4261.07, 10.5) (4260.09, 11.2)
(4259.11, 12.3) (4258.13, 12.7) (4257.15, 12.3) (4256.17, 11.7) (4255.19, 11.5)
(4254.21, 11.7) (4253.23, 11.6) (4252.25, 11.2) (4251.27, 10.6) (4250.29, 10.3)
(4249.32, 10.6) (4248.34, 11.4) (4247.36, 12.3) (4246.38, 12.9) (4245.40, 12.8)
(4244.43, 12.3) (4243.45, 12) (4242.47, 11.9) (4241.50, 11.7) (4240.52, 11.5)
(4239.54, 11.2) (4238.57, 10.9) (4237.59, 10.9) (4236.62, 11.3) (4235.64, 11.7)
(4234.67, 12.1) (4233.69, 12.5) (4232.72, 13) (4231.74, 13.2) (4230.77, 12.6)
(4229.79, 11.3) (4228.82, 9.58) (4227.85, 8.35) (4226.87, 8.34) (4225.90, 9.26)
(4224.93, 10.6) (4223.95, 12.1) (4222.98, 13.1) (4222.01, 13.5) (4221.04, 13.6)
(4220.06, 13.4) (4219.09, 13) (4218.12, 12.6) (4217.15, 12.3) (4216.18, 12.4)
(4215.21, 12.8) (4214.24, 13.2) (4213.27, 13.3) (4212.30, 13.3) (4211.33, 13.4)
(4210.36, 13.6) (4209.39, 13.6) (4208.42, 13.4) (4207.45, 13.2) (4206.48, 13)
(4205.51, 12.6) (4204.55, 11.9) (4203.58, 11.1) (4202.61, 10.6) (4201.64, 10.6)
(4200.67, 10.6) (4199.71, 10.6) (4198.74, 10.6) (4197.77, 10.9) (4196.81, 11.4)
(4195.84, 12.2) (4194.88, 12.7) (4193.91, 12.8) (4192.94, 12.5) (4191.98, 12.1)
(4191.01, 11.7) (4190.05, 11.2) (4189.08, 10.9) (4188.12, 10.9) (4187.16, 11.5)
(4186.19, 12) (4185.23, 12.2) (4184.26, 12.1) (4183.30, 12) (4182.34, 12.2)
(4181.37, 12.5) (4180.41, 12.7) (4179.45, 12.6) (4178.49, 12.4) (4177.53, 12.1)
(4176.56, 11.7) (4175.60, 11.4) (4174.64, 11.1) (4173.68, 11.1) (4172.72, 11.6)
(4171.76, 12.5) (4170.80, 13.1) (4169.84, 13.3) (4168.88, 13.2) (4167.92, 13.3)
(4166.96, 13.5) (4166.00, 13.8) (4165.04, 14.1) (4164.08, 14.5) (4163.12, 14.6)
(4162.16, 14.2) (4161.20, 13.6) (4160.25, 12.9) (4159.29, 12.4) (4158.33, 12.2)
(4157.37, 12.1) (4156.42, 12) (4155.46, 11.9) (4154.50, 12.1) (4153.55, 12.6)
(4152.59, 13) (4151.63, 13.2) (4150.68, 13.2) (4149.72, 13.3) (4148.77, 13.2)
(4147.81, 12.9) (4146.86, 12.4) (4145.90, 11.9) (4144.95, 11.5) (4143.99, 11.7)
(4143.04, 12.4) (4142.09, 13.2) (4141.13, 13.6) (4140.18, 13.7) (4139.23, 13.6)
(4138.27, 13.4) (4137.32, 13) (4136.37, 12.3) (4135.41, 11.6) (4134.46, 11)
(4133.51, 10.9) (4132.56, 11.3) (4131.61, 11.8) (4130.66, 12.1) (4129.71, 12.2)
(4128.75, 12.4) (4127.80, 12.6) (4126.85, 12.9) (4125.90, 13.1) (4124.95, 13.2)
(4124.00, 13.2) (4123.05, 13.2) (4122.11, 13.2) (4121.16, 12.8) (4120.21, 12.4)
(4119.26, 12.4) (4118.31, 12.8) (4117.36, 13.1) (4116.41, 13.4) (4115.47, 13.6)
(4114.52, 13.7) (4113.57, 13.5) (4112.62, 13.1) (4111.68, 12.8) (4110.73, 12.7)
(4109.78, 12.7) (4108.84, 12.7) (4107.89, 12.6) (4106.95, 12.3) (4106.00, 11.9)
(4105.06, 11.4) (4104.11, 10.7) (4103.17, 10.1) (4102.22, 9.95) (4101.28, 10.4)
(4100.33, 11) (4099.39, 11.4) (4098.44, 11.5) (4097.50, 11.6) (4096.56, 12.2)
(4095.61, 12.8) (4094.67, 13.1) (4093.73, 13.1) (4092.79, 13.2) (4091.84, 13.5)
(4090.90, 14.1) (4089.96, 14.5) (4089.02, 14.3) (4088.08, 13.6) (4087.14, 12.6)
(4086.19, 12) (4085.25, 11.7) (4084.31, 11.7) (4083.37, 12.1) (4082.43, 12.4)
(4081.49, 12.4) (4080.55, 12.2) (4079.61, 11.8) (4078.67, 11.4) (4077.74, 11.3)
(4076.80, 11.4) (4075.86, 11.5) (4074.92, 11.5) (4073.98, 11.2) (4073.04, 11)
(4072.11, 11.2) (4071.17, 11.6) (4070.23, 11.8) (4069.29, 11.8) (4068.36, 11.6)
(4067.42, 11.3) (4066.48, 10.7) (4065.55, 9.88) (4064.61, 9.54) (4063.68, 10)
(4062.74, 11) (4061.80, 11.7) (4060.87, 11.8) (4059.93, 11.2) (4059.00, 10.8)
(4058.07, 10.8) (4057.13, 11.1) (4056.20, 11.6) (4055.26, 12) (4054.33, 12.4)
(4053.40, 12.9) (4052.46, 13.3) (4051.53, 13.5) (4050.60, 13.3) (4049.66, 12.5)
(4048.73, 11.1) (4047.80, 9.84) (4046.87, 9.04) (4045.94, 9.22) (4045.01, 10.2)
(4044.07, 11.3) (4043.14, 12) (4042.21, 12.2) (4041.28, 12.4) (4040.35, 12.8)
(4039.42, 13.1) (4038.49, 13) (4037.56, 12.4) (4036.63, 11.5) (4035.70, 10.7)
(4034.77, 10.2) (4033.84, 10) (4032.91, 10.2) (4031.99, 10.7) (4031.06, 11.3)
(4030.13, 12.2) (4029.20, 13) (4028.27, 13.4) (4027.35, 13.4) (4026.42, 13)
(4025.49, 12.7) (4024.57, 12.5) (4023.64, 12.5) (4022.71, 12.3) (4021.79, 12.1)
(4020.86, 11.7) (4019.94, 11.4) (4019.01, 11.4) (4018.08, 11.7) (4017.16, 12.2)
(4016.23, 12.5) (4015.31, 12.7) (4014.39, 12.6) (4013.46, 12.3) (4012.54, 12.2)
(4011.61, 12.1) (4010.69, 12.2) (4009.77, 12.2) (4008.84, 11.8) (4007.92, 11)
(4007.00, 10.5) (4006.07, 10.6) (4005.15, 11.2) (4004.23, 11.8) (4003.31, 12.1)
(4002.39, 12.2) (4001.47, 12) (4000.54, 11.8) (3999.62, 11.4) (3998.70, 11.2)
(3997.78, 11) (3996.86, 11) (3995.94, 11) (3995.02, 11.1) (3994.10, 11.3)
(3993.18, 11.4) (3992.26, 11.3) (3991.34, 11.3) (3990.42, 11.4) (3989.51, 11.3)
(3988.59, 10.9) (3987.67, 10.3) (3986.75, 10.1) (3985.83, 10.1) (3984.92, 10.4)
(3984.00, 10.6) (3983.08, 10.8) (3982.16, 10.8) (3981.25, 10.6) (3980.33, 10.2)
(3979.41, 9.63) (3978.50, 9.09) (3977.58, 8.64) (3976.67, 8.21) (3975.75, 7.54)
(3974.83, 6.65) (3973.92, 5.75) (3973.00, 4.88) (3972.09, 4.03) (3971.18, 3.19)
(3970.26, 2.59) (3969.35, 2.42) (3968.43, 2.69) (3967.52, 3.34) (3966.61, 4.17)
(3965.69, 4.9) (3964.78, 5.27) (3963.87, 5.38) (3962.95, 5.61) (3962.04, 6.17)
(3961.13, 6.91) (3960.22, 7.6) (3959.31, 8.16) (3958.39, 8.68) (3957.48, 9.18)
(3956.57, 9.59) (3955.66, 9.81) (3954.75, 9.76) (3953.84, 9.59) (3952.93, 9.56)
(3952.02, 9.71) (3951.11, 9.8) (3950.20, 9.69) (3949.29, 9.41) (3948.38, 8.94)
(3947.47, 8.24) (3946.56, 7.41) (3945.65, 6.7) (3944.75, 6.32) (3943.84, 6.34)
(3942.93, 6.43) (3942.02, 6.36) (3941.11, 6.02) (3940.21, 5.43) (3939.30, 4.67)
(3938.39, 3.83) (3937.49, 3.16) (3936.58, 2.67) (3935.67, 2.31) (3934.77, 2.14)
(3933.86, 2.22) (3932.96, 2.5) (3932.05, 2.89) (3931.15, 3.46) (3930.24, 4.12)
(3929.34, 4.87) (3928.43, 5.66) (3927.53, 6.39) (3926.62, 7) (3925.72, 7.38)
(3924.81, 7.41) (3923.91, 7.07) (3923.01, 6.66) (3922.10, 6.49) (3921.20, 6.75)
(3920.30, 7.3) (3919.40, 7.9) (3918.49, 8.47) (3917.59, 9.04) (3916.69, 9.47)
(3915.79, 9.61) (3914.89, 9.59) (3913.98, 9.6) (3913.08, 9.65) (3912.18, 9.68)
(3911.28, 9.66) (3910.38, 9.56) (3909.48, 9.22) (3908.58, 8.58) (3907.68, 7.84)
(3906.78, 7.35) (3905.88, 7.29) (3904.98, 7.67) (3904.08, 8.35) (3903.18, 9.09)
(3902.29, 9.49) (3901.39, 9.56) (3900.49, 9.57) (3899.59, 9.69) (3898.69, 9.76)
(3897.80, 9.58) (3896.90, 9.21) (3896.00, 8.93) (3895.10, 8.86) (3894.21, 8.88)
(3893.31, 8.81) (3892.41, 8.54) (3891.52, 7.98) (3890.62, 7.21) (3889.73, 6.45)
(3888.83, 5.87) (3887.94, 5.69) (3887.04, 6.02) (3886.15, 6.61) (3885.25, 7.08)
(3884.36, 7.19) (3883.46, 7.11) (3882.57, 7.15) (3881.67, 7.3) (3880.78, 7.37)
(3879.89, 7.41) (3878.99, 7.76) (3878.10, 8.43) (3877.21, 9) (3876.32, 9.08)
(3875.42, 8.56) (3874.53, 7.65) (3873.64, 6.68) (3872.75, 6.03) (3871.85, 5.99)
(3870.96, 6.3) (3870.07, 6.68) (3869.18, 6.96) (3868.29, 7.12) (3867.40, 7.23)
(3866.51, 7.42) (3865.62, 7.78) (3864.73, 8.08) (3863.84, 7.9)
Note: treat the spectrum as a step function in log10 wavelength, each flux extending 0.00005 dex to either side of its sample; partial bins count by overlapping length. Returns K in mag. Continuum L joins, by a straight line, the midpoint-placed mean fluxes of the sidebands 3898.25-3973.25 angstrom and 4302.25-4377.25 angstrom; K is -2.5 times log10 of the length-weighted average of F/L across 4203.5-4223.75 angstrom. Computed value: -0.24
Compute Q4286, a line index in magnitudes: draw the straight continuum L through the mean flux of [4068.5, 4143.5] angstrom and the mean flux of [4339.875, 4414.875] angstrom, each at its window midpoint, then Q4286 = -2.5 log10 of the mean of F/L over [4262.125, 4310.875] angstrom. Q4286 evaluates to 0.20 mag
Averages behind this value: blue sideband 12.3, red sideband 12.5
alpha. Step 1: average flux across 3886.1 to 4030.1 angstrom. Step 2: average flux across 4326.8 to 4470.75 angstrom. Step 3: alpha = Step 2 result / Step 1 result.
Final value 1.49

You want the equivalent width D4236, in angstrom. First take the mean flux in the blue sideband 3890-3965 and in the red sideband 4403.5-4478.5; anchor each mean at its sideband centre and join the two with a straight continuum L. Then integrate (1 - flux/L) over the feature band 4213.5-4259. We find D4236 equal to -2.9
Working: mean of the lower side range 7.46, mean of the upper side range 13.5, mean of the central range 11.8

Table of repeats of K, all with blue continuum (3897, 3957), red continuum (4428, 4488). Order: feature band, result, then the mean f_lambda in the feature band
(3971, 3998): -0.18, 9.54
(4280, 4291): 0.03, 11.5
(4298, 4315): 0.41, 8.24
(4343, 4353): -0.06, 13.2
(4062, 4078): -0.21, 11.1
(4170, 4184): -0.16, 12.1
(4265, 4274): 0.06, 10.9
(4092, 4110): -0.24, 11.8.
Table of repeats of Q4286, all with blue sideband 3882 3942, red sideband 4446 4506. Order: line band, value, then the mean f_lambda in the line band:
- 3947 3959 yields -0.220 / 9.36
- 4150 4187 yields -0.221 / 12.6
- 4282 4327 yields 0.171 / 10.3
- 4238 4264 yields -0.021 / 11.6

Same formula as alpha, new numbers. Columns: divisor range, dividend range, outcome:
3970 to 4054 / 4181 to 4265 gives 1.08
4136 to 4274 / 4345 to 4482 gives 1.09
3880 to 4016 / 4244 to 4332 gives 1.33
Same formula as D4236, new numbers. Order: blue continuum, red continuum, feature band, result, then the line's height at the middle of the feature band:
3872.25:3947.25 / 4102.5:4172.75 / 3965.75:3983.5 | 4.55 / 8.75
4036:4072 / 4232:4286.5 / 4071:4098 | -1.87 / 11.5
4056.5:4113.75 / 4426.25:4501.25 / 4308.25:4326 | 3.23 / 13.1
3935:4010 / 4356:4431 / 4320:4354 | -0.82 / 12.2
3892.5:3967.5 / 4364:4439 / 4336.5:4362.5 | -0.78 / 12.2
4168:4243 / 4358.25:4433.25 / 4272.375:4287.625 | 1.32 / 12.3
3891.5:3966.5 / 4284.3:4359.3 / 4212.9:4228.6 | -2.49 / 10.3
